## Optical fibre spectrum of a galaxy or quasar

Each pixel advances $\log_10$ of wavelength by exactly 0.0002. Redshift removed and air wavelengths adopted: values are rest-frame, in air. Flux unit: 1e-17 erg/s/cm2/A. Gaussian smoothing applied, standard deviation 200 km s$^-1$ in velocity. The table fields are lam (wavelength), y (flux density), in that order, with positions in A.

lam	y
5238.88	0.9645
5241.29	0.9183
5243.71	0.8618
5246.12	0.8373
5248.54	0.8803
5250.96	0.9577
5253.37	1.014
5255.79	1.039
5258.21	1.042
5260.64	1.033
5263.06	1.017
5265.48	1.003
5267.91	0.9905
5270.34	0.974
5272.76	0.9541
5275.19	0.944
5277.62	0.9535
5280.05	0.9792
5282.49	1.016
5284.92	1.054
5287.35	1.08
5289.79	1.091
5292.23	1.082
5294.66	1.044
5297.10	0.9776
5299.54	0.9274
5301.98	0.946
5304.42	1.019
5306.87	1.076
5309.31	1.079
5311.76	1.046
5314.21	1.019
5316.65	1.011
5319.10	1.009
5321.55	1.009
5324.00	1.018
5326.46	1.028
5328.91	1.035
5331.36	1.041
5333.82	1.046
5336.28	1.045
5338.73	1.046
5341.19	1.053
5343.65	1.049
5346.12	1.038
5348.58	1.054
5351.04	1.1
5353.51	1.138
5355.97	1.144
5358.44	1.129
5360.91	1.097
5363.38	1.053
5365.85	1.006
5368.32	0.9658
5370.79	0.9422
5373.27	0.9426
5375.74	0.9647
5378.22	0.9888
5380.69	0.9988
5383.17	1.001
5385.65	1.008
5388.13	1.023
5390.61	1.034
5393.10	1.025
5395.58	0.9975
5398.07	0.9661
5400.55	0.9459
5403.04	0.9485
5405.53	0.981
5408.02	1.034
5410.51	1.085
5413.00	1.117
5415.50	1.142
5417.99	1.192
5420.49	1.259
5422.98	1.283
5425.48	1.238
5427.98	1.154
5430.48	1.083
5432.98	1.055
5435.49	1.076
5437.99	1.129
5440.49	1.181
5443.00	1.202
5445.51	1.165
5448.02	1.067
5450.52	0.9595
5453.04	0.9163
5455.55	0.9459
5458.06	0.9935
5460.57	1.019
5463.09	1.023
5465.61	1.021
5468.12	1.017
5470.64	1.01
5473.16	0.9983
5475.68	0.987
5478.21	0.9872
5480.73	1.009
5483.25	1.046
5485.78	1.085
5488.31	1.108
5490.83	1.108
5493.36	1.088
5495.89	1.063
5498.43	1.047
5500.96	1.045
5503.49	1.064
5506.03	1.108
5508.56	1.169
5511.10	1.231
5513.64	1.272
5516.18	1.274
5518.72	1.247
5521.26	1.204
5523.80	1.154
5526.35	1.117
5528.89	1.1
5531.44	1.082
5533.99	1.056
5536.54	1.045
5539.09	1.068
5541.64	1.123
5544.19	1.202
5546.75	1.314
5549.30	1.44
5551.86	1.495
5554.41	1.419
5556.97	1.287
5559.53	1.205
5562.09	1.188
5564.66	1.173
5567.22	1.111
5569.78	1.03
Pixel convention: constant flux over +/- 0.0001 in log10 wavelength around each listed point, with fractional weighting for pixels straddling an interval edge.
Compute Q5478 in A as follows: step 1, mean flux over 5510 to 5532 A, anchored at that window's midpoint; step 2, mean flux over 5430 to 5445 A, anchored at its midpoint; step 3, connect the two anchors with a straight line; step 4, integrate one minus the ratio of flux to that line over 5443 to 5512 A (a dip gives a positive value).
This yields 6.4 A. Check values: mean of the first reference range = 1.12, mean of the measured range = 1.05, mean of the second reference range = 1.19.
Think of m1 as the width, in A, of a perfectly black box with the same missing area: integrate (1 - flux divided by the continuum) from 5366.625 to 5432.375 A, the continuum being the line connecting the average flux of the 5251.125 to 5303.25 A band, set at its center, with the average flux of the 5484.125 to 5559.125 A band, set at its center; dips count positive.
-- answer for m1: 2.4 A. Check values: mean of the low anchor 1.01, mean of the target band 1.05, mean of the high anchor 1.17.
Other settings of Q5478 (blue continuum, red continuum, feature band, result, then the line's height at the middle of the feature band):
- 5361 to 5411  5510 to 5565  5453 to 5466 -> 1.3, 1.1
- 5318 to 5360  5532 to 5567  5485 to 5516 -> 1.7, 1.19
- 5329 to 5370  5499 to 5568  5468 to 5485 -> 2.1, 1.15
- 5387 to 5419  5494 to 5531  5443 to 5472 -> 1.9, 1.09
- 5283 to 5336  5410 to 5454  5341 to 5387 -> 1.7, 1.07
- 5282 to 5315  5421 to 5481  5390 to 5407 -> 1.1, 1.05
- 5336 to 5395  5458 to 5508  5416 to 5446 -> -3.7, 1.04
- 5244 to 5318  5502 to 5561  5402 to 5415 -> 0.7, 1.1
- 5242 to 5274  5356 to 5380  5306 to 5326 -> -0.8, 0.994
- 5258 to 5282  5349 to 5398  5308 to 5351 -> -1.2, 1.01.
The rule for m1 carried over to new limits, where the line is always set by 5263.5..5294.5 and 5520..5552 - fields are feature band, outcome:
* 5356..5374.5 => 0.7 A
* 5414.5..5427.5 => -1.4 A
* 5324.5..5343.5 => 0.1 A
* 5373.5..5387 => 1.1 A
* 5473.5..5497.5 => 1.9 A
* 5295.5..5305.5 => 0.5 A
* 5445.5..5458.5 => 1.5 A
